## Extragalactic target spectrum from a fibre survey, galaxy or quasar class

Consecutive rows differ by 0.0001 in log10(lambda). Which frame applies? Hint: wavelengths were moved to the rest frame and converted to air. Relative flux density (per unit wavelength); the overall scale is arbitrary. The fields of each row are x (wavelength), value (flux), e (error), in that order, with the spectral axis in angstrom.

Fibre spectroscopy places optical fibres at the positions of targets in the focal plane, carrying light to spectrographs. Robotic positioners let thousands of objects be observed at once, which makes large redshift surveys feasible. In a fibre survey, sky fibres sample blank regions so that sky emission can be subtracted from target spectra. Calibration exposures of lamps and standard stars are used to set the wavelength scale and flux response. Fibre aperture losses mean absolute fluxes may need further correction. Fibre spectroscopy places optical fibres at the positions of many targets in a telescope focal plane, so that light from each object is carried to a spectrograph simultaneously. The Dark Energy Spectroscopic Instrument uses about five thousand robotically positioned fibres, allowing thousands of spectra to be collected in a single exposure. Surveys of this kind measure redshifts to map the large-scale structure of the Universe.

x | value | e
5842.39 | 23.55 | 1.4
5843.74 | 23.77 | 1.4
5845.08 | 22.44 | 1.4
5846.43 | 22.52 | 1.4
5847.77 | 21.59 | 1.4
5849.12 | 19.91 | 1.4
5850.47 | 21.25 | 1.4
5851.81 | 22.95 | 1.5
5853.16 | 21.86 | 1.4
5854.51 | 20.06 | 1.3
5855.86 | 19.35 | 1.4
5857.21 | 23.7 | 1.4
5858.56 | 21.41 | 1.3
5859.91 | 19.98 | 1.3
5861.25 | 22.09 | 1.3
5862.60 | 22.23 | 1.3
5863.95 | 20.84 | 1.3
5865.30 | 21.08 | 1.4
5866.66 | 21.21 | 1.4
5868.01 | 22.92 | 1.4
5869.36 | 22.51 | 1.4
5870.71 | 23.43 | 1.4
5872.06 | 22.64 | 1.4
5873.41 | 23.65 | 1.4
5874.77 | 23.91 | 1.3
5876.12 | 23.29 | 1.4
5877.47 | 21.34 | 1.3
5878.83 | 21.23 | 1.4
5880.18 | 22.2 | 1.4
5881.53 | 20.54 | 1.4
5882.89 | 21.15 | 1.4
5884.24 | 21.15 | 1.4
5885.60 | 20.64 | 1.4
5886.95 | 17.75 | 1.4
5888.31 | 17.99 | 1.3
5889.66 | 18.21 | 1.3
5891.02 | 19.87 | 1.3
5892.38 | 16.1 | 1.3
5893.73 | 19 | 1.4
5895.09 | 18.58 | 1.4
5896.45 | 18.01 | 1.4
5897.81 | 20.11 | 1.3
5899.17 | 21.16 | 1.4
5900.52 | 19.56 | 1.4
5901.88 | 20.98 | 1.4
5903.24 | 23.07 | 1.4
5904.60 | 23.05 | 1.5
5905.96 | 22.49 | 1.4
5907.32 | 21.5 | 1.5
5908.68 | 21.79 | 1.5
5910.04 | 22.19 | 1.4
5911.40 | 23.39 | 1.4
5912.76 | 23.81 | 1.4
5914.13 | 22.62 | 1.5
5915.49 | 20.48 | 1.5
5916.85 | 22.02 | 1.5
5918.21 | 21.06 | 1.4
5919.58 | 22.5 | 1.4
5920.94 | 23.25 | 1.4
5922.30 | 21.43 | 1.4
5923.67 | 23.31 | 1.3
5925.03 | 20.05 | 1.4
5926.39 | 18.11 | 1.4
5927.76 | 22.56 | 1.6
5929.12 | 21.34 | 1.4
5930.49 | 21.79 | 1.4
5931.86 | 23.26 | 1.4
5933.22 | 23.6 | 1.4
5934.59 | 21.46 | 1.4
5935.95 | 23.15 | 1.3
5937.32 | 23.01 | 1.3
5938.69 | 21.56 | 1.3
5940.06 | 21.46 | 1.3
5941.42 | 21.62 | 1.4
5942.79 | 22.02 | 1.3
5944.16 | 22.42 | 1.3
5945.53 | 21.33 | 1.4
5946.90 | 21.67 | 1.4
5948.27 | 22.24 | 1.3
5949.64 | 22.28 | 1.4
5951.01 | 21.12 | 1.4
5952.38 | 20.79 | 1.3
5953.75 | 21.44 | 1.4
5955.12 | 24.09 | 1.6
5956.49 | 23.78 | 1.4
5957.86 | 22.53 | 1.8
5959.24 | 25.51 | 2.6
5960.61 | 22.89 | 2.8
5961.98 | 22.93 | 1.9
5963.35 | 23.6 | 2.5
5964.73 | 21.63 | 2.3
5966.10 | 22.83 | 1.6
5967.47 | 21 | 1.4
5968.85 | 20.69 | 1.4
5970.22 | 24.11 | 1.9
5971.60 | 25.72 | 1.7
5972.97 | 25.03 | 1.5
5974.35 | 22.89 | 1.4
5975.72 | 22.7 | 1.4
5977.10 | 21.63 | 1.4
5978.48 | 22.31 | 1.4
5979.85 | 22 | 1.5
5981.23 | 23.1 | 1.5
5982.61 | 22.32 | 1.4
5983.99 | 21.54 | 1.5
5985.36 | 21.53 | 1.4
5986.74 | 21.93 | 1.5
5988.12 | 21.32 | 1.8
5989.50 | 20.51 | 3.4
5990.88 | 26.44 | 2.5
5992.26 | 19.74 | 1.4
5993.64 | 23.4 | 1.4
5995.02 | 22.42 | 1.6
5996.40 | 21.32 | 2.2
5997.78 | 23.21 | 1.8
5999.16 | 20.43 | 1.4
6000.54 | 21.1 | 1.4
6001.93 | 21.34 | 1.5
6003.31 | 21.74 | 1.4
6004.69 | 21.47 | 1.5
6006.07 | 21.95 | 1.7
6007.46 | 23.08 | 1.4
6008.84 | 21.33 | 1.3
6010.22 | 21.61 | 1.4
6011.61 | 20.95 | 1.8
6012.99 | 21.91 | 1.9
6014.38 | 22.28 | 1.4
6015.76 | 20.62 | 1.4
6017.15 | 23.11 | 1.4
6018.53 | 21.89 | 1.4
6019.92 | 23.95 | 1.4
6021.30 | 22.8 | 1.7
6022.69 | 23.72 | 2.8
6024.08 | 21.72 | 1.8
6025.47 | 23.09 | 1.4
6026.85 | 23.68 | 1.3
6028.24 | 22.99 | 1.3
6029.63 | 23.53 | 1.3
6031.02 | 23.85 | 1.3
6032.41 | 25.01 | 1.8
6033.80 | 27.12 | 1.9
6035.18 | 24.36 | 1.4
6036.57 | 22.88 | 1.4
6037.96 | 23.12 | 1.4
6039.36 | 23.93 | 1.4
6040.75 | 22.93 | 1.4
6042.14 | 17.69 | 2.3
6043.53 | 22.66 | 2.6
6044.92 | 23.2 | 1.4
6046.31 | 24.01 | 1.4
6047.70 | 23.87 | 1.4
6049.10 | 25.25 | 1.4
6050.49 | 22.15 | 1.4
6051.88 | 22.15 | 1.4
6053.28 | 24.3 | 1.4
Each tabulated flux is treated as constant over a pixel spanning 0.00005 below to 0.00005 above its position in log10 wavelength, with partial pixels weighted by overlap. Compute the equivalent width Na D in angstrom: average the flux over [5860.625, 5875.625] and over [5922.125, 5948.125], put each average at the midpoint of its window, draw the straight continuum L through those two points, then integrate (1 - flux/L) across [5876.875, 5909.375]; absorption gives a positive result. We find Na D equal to 2.8 angstrom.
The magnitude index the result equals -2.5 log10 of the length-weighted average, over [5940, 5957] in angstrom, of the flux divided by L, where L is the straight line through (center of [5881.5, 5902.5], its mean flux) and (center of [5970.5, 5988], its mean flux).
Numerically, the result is -0.025 mag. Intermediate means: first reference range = 19.4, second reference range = 22.7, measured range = 22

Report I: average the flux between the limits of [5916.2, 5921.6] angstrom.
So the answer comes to 22.2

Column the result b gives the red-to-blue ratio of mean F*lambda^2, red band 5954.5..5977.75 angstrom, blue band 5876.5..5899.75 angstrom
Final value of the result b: 1.20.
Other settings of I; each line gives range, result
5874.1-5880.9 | 22.4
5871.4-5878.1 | 23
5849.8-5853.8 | 22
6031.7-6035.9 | 25.5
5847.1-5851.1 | 20.9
